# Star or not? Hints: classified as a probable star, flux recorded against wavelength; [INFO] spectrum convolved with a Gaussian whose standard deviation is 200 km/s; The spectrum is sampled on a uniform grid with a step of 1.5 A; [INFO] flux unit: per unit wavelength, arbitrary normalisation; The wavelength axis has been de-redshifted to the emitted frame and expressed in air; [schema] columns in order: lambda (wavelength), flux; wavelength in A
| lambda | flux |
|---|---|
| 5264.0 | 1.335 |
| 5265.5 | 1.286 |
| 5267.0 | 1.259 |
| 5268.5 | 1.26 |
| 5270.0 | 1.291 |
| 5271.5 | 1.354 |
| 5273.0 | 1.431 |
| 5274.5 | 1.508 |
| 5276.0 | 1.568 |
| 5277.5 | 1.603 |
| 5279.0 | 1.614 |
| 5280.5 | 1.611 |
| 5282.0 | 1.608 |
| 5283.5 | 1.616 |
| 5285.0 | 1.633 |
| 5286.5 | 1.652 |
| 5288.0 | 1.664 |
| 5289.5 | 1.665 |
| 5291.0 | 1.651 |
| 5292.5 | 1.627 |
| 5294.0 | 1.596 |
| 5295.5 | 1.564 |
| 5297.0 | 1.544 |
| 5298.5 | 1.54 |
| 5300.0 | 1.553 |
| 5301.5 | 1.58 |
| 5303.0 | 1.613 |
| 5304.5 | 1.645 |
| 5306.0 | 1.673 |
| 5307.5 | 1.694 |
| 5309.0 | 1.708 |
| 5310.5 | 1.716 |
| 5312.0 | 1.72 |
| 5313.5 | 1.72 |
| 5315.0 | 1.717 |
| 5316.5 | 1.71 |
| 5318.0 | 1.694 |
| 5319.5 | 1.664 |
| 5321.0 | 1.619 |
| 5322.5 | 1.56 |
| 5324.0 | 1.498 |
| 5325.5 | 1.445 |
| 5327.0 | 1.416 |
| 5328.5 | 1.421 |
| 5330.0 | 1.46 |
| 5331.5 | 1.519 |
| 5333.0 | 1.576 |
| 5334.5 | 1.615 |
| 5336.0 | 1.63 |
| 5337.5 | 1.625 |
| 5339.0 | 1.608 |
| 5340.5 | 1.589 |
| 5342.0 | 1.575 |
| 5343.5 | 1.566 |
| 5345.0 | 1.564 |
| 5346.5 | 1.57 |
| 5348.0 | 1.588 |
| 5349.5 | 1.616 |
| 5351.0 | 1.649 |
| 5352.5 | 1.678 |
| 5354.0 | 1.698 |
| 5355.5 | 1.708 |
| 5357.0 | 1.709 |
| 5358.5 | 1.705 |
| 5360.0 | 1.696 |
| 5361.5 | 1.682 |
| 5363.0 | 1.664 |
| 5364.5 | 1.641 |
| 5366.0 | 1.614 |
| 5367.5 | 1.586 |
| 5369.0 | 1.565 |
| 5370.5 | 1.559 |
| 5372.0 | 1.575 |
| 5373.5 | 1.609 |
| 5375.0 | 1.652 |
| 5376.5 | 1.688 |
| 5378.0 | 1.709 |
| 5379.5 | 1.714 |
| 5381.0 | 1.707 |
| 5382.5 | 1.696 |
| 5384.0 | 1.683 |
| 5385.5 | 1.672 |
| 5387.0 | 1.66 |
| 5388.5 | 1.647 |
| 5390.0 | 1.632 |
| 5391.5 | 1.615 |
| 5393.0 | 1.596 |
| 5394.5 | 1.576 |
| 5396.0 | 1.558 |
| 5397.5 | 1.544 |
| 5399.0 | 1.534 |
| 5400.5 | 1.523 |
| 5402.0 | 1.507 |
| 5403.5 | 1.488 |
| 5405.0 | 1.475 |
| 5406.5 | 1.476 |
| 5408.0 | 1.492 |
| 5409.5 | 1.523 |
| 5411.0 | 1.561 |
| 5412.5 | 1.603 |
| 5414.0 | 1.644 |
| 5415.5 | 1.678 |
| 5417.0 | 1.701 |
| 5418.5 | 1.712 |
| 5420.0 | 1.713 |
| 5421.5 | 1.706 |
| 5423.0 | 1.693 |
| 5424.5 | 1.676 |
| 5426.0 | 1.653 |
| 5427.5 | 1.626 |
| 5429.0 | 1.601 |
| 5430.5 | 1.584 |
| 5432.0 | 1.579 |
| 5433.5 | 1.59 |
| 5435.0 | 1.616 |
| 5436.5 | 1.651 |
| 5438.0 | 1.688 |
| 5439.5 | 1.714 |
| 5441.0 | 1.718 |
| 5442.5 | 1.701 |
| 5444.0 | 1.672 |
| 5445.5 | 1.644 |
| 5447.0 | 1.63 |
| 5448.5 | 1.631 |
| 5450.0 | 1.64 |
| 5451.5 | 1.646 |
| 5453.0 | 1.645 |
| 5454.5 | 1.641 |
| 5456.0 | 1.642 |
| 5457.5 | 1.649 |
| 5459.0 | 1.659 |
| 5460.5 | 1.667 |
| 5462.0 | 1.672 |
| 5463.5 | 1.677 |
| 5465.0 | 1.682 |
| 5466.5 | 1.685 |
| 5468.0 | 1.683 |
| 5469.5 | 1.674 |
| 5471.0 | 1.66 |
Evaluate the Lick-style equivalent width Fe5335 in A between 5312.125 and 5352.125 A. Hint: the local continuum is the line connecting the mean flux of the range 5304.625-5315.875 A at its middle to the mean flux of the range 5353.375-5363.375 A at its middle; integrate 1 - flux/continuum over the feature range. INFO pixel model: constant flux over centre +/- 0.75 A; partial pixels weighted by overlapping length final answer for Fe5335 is 2.63 A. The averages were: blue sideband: 1.7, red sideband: 1.7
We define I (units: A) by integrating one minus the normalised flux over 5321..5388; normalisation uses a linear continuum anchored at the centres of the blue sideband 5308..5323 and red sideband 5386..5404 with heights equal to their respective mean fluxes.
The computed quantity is 0.7 A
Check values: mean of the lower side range 1.69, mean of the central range 1.61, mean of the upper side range 1.58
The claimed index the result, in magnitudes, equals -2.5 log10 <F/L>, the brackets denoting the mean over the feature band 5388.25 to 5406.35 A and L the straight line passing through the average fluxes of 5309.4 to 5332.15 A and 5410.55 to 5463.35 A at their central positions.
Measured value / 0.05 mag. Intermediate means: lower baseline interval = 1.59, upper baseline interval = 1.65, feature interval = 1.55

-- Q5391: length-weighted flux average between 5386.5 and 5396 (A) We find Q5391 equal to 1.61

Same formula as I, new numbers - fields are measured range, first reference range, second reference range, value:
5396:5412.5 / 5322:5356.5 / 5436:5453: 1.1 A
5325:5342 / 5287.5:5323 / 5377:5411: 0.9 A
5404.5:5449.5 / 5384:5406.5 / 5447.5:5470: -0.4 A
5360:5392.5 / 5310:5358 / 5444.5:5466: -0.5 A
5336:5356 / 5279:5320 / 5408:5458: 0.3 A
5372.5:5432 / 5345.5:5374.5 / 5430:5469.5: 1.0 A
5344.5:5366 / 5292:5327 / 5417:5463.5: -0.3 A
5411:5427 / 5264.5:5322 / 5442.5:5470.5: -0.3 A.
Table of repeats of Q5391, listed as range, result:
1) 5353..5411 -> 1.61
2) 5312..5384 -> 1.62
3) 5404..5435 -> 1.61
